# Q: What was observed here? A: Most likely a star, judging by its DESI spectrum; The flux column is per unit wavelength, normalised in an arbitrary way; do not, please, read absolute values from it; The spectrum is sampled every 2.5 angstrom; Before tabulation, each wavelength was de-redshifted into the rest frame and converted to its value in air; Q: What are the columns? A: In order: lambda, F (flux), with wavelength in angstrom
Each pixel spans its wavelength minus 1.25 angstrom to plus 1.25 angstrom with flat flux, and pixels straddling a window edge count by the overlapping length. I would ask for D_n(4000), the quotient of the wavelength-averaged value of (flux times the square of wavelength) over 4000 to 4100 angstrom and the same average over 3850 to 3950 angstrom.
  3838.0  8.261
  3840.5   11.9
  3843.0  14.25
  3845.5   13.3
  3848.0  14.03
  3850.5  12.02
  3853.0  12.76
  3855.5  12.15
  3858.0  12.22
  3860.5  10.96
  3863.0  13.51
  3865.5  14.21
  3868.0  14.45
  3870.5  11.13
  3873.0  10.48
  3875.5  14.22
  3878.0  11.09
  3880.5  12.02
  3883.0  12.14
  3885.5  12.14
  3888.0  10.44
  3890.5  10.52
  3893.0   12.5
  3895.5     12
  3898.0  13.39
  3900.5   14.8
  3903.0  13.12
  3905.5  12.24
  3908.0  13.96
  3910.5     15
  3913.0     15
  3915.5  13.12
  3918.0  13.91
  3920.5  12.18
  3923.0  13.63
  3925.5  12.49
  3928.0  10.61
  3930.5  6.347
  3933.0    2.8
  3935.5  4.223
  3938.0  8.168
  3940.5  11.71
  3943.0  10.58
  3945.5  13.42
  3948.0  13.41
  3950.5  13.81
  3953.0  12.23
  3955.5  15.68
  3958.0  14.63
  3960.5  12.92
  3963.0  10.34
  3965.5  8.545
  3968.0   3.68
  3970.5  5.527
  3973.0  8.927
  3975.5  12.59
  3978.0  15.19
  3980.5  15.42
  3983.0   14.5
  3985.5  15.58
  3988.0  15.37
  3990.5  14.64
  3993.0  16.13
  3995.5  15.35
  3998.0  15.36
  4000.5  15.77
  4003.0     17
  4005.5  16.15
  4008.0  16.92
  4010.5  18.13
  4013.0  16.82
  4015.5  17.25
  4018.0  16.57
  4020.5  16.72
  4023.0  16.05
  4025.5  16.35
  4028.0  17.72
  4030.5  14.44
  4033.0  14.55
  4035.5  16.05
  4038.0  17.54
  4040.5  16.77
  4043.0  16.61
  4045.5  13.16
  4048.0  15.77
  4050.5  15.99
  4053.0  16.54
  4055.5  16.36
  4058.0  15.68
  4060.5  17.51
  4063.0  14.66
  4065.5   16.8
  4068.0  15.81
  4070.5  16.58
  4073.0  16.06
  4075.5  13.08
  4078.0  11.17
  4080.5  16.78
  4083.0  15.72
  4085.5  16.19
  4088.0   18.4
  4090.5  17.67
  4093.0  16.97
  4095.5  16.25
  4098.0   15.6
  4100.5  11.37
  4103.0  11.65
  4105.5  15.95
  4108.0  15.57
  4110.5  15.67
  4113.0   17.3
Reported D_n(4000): 1.5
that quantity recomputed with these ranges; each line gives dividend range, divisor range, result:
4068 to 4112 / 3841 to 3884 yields 1.36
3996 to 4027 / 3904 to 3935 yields 1.50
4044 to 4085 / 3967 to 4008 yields 1.17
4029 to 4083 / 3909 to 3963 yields 1.42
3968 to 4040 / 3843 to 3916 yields 1.27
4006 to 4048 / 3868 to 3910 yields 1.41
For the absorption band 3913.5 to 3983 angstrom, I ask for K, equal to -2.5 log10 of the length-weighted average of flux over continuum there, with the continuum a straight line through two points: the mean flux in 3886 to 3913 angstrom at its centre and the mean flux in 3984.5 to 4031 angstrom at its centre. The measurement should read 0.28 mag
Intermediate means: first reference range 12.9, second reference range 16.3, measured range 11.1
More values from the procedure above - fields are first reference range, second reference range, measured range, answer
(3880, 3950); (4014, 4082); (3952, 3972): 0.25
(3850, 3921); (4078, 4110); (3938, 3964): 0.08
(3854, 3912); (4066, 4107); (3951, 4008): 0.05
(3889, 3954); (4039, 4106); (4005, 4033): -0.17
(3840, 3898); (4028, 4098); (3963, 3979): 0.49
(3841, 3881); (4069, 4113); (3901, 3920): -0.04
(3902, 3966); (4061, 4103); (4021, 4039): -0.14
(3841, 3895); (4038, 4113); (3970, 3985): 0.13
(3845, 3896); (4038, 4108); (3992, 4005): -0.11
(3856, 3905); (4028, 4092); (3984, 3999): -0.06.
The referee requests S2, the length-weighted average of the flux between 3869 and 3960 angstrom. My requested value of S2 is 11.9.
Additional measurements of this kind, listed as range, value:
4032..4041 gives 16.2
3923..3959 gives 10.8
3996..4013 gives 16.5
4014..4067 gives 16.1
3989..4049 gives 16.2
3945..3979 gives 11.4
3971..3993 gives 13.9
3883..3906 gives 12.3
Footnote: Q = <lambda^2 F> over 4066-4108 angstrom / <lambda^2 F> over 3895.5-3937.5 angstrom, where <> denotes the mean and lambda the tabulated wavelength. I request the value 1.4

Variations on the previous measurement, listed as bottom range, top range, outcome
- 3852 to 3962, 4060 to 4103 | 1.40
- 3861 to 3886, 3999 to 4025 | 1.43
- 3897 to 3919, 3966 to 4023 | 1.09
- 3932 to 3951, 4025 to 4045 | 1.74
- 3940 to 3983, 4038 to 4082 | 1.40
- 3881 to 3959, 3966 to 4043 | 1.31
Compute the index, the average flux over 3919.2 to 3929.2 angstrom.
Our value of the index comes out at 12.2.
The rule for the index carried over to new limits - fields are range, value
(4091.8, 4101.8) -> 15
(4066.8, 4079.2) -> 14.5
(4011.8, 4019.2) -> 16.9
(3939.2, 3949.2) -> 12.3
